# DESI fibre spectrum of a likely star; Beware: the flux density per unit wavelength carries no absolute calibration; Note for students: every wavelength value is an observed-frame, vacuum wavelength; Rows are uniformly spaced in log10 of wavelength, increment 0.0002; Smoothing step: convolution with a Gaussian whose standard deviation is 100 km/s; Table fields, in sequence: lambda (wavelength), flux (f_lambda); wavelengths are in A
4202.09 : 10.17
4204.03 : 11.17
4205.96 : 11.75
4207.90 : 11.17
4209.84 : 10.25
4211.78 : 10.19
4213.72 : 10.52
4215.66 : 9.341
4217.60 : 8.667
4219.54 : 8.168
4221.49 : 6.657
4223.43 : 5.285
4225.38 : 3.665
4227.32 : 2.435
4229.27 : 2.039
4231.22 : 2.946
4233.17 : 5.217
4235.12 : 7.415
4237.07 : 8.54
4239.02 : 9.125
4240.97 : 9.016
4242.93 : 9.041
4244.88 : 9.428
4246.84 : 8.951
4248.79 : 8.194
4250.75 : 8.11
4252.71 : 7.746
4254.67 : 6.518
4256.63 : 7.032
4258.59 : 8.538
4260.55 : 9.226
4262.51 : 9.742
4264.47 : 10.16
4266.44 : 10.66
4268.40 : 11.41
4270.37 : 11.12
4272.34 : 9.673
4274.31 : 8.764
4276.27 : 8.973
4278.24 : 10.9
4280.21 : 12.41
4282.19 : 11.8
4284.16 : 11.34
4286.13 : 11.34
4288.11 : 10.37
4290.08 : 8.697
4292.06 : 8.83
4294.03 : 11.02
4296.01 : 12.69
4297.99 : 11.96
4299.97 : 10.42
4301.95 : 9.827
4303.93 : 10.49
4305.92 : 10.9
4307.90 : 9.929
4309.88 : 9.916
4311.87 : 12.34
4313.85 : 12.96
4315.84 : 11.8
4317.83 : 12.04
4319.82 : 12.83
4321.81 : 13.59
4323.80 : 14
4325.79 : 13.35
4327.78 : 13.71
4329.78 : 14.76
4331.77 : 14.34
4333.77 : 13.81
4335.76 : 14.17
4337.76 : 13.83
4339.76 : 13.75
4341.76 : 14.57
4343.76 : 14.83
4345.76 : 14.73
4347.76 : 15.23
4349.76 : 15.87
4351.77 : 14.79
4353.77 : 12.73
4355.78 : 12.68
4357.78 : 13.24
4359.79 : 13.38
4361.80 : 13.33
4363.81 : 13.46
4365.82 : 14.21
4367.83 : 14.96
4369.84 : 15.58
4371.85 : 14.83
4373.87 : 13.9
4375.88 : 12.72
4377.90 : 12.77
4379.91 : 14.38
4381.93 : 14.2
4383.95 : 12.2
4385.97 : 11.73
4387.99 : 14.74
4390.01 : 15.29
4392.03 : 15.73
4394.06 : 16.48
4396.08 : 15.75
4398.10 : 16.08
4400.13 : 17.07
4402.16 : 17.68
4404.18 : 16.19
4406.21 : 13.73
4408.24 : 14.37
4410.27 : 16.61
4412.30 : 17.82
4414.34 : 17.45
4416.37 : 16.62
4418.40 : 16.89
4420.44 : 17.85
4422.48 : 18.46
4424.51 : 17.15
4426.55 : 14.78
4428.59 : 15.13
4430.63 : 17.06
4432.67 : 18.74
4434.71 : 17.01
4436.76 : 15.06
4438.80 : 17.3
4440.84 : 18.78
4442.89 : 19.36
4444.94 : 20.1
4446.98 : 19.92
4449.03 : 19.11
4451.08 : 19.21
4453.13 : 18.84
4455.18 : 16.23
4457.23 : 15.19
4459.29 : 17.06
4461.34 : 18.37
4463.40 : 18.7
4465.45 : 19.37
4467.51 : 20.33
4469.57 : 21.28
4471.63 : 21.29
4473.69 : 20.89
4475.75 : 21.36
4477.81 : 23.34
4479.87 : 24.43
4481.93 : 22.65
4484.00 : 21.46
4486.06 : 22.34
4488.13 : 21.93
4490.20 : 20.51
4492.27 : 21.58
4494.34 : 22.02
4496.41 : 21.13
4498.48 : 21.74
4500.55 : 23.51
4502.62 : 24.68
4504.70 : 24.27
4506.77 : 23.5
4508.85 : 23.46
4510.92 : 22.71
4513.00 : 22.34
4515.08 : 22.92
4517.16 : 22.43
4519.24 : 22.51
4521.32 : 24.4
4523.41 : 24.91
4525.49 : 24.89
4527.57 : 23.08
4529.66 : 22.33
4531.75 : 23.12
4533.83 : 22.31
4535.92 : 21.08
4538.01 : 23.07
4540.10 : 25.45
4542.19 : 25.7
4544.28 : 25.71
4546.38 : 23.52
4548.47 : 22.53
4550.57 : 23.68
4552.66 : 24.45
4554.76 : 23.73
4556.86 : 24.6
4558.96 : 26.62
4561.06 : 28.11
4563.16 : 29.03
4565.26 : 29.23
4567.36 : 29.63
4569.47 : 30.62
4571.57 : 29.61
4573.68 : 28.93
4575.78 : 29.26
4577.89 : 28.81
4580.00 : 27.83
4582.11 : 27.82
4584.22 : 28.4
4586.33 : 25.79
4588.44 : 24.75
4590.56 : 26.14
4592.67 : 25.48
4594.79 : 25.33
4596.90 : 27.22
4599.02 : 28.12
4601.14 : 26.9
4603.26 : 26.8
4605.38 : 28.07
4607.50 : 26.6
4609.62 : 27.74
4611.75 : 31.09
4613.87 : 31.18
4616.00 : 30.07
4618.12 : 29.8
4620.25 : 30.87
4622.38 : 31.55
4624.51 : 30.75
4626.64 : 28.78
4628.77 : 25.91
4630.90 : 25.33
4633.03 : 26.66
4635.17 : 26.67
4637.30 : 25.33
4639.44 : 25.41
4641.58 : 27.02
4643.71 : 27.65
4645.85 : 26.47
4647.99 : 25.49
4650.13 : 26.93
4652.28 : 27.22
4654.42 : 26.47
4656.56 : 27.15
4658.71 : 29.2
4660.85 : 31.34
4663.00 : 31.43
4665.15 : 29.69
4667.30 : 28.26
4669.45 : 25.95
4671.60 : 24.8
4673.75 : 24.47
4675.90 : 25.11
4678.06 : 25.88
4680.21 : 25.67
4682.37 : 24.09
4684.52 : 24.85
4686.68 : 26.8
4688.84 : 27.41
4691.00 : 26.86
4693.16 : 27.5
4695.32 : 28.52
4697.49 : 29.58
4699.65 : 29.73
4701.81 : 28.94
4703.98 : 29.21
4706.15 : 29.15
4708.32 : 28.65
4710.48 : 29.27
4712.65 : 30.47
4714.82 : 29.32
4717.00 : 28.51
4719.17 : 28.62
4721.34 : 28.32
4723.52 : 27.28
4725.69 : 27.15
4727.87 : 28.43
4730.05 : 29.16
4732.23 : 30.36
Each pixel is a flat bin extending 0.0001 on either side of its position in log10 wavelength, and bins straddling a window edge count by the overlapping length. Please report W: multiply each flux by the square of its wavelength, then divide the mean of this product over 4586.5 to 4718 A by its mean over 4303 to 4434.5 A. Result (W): 2.16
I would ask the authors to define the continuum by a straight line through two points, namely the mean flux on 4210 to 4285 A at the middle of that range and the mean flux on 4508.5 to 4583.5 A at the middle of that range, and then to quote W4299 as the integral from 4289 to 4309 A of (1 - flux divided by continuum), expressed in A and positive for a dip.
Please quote 1.52 A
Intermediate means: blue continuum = 8.41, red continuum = 25.3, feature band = 10.5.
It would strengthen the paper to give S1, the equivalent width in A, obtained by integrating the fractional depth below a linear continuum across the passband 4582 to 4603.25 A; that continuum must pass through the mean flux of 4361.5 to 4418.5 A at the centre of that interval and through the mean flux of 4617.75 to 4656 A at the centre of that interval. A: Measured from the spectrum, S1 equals -1.1 A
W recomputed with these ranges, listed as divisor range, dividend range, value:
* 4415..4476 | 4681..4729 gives 1.73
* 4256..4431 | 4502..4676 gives 2.21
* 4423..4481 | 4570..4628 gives 1.61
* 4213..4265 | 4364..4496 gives 2.59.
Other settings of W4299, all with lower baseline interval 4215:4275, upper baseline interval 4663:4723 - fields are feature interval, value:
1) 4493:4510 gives -3.4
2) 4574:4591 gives -3.5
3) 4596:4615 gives -3.5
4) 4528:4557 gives -3.6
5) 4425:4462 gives -2.2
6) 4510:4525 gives -2.5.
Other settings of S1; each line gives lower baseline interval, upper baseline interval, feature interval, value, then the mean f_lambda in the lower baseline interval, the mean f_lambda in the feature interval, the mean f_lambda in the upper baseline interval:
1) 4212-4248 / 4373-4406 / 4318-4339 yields -3.4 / 7.1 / 13.8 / 14.8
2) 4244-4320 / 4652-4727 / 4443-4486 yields -4.5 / 10.2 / 20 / 27.8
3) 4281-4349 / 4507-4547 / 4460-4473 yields 0.3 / 12.4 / 19.8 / 23.5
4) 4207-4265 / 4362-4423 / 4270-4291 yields -1.2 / 7.76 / 10.5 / 15.3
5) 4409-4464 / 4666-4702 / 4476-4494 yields -2.7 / 17.6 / 22.2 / 26.7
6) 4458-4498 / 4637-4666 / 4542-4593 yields -5.0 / 21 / 26.8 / 27.7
